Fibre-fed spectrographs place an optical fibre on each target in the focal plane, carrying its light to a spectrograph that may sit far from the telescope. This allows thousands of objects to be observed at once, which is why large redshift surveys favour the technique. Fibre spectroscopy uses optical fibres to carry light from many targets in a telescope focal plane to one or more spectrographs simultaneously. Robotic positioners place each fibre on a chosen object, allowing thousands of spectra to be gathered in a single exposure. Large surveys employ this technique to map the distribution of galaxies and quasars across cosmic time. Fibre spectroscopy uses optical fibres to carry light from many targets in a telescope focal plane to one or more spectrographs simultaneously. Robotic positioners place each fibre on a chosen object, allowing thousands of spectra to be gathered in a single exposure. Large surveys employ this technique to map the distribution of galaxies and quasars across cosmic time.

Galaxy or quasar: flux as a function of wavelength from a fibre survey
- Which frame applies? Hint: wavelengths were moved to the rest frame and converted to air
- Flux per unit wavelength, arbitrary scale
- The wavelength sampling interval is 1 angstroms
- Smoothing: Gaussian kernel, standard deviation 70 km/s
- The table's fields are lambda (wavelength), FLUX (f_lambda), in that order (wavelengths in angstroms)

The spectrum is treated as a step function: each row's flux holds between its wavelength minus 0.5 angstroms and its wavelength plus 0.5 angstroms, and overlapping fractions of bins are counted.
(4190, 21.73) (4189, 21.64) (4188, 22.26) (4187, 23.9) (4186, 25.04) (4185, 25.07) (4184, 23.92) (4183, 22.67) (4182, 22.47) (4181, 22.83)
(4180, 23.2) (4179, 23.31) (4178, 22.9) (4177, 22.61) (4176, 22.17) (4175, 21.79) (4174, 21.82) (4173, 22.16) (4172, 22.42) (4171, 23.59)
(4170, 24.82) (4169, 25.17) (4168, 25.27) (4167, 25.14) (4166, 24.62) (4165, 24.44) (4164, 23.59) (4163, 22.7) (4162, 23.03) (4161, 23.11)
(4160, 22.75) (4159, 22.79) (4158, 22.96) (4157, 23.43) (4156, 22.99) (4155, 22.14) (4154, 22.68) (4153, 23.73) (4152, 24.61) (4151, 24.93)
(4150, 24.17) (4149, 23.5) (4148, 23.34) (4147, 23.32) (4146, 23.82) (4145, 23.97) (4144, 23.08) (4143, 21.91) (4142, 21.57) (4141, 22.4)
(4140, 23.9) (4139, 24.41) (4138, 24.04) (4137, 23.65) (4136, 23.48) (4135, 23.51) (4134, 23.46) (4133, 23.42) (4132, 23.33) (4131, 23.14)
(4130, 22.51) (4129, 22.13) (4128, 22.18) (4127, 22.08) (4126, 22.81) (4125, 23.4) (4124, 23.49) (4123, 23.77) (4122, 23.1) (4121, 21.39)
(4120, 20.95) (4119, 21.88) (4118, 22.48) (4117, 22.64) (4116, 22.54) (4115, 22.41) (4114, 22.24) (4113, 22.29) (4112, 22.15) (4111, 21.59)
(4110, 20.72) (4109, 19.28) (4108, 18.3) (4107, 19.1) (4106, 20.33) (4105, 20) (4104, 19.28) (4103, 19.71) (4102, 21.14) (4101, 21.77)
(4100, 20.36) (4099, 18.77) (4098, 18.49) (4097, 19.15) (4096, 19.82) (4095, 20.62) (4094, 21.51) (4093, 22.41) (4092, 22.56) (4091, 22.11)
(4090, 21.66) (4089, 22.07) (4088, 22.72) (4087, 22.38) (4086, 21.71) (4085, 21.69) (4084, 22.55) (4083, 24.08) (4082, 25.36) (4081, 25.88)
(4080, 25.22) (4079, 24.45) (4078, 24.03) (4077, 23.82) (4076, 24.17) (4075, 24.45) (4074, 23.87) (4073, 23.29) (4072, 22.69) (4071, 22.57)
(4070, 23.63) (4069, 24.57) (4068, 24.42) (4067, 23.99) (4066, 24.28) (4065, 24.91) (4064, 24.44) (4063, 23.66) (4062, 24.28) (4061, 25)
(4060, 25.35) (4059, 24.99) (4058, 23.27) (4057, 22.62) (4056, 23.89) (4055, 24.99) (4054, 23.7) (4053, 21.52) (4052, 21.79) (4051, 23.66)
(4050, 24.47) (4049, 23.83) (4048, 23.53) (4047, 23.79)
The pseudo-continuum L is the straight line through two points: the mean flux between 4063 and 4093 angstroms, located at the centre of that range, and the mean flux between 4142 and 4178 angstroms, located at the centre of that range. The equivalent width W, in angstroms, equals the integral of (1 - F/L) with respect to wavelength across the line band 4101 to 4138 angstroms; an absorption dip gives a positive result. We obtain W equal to 2.3 angstroms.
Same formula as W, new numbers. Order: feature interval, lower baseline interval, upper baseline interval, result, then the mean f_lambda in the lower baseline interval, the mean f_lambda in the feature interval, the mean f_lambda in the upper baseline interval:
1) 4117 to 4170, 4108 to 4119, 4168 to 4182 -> -2.2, 21.7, 23.3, 23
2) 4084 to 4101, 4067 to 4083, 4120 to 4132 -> 1.8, 24.2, 21.2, 22.7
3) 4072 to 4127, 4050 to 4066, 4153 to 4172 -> 4.1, 23.9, 22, 23.6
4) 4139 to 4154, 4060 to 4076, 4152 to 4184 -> 0.0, 24.1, 23.5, 23.2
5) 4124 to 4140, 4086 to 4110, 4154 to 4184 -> -1.0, 20.6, 23.2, 23.2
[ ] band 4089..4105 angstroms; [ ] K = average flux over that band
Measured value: 20.6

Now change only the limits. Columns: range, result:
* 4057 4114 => 22.4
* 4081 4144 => 22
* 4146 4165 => 23.4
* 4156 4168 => 23.6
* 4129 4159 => 23.3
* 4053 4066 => 24.2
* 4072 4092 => 23.4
